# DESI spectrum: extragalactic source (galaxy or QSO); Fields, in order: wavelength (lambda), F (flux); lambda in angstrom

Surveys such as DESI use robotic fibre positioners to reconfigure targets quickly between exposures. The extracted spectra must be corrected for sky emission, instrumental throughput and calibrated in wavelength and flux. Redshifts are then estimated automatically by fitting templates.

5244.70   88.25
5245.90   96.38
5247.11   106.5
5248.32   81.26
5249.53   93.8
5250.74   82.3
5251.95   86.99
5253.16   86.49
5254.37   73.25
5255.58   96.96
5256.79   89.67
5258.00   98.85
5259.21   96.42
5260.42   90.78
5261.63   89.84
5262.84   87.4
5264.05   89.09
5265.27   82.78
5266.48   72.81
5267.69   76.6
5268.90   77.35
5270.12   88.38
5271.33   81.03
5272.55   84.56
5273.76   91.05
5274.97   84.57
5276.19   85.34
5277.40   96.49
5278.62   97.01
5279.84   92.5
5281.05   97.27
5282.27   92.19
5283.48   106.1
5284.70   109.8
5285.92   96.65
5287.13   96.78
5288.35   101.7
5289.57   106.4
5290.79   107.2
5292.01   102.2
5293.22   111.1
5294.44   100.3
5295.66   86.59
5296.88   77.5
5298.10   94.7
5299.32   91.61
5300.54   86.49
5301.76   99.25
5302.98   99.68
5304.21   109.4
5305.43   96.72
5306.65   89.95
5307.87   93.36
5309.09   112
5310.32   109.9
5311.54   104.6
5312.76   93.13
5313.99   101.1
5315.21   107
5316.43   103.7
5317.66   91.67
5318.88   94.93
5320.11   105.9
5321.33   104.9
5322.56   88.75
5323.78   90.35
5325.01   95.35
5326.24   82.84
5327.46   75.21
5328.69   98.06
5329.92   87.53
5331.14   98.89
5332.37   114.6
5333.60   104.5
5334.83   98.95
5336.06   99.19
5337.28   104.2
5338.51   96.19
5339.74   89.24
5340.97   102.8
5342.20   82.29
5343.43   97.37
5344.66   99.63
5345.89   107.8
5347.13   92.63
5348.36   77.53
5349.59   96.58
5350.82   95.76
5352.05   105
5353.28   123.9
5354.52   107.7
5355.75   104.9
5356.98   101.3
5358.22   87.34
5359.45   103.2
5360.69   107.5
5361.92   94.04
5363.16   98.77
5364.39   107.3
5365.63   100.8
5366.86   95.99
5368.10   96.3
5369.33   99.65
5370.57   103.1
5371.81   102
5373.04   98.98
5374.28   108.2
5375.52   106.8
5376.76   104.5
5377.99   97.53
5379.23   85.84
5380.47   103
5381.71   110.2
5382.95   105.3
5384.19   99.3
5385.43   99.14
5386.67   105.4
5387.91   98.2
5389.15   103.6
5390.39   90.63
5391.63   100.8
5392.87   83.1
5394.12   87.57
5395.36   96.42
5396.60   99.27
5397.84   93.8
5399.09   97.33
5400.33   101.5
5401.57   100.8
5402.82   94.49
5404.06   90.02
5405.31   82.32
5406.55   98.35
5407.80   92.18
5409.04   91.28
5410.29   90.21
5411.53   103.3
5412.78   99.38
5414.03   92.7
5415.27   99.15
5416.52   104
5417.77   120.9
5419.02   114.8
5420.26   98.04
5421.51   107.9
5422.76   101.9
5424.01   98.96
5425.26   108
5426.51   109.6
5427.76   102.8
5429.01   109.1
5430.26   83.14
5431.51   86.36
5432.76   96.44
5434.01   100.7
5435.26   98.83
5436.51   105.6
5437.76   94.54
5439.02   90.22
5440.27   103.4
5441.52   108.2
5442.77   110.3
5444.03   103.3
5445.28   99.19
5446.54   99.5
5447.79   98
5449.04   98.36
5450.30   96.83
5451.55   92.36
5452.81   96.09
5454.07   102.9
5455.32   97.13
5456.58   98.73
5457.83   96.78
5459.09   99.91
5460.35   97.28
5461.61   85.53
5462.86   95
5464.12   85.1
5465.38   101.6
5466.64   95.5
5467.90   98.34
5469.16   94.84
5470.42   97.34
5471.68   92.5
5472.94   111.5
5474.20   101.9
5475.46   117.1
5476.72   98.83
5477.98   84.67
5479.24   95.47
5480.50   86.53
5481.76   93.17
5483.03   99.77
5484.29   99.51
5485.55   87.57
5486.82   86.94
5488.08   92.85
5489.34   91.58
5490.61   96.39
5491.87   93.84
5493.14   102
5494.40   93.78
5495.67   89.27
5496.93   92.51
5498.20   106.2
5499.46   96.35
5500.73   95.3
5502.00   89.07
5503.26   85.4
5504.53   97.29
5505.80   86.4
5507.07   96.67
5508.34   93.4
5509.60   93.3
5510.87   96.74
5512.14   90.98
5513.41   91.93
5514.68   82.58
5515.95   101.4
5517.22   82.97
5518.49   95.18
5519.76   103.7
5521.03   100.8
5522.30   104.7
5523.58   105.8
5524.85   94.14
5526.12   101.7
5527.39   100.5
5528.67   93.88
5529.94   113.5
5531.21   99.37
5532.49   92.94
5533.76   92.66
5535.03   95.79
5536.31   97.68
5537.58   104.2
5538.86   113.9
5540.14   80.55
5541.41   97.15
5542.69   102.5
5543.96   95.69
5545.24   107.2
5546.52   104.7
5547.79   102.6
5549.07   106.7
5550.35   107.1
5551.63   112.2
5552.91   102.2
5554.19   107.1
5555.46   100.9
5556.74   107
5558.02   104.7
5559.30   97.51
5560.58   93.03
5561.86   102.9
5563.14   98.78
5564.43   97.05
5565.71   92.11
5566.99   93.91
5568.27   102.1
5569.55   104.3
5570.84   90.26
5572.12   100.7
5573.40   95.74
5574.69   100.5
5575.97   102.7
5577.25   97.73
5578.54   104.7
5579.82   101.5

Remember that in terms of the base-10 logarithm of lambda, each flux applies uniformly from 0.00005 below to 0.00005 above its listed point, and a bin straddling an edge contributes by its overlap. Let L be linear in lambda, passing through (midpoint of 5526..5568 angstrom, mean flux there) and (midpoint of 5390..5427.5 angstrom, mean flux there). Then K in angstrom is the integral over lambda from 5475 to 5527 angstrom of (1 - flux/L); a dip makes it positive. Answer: 2.6 angstrom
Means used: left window 98.4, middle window 94.9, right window 101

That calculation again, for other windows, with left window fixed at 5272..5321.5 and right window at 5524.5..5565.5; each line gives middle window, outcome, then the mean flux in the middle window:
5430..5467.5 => 0.87 angstrom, 97.4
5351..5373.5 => -0.77 angstrom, 102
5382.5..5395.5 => 0.24 angstrom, 97.1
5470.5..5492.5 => 0.91 angstrom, 95.9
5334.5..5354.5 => 0.02 angstrom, 98.3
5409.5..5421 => -0.36 angstrom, 102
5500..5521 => 1.57 angstrom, 92.9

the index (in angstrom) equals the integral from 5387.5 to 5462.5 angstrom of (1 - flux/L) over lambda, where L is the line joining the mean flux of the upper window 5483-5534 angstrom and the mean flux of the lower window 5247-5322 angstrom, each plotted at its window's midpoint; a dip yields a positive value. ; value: -2.72 angstrom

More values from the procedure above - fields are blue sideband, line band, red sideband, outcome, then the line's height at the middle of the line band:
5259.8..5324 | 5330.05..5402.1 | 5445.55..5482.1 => -2.8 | 95.8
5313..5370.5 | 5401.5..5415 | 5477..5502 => 0.3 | 96.3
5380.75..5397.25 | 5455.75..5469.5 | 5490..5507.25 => 0.0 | 95.6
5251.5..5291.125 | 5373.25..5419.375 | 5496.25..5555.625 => -1.9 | 94.6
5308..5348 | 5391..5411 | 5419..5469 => 1.0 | 98.5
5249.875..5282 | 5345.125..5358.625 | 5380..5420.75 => -0.8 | 94.5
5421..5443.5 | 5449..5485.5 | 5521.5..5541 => 1.3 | 100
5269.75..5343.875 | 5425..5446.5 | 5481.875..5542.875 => -1.0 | 96.1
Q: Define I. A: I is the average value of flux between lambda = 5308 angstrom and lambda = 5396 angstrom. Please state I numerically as 99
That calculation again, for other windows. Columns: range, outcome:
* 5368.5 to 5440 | 99.1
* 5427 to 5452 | 99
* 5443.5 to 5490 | 96.5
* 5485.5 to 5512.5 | 93.5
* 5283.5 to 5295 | 104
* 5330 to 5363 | 99.5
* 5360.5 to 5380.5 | 100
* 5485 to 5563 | 97.7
